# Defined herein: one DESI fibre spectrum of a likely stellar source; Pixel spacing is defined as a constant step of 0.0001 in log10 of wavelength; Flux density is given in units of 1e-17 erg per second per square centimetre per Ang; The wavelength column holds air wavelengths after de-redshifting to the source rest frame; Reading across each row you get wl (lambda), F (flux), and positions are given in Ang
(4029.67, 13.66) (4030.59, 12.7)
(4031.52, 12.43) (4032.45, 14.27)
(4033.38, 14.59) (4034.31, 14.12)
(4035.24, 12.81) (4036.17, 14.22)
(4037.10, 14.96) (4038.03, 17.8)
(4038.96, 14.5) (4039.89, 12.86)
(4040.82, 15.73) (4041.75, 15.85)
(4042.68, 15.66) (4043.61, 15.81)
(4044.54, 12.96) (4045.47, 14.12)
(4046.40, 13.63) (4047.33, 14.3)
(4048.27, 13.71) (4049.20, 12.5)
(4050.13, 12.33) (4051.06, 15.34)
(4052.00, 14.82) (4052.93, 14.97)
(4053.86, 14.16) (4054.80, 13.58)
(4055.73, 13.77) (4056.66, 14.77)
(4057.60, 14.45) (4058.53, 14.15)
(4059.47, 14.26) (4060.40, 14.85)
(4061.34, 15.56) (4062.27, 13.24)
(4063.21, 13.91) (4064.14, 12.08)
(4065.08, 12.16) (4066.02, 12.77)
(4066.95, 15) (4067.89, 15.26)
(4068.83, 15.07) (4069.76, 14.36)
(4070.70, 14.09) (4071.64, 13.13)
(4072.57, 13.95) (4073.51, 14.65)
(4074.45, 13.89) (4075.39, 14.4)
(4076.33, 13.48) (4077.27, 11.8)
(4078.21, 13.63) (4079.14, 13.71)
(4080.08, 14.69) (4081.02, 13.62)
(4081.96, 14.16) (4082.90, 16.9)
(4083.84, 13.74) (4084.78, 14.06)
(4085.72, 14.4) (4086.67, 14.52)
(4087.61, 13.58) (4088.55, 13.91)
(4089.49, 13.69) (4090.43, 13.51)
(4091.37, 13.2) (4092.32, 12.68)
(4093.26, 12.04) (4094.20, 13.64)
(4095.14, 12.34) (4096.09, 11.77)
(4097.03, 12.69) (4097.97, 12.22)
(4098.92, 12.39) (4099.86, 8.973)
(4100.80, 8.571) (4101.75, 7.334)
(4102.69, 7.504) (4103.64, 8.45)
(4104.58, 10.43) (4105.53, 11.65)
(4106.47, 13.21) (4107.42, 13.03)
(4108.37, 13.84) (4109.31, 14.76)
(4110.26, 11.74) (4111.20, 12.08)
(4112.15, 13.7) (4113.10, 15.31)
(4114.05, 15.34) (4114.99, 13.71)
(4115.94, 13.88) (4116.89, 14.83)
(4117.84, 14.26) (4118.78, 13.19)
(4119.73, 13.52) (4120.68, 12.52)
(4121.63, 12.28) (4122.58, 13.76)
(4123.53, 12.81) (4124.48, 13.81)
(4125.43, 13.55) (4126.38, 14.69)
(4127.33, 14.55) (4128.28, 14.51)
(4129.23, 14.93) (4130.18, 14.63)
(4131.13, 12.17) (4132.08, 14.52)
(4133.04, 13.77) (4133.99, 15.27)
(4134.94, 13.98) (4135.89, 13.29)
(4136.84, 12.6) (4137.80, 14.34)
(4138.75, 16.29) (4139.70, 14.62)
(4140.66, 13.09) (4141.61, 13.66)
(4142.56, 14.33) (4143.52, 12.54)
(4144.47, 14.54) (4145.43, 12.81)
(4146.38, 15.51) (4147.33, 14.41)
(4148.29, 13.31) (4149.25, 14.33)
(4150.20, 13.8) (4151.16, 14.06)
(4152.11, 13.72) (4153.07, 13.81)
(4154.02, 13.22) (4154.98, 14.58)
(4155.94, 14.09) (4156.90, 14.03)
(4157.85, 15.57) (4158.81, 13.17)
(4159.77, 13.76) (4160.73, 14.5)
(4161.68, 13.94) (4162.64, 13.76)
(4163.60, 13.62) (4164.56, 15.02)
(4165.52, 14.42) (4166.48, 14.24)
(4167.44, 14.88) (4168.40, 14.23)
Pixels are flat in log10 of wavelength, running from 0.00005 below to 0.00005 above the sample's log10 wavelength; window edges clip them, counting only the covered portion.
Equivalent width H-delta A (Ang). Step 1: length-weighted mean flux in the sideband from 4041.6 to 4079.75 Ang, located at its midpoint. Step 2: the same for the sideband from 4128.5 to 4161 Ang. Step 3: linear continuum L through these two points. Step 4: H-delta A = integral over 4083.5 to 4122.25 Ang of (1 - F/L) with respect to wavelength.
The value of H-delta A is 3.8 Ang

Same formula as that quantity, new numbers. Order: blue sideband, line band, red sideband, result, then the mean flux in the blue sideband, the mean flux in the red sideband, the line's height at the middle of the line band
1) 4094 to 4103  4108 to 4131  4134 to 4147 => -2.72 Ang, 10.7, 14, 12.4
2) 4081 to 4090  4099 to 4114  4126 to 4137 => 2.84 Ang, 14.3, 14.1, 14.2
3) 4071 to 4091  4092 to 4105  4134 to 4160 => 2.99 Ang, 14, 14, 14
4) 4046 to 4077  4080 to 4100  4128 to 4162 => 0.95 Ang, 14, 14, 14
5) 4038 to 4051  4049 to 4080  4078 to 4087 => 0.83 Ang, 14.3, 14.4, 14.3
